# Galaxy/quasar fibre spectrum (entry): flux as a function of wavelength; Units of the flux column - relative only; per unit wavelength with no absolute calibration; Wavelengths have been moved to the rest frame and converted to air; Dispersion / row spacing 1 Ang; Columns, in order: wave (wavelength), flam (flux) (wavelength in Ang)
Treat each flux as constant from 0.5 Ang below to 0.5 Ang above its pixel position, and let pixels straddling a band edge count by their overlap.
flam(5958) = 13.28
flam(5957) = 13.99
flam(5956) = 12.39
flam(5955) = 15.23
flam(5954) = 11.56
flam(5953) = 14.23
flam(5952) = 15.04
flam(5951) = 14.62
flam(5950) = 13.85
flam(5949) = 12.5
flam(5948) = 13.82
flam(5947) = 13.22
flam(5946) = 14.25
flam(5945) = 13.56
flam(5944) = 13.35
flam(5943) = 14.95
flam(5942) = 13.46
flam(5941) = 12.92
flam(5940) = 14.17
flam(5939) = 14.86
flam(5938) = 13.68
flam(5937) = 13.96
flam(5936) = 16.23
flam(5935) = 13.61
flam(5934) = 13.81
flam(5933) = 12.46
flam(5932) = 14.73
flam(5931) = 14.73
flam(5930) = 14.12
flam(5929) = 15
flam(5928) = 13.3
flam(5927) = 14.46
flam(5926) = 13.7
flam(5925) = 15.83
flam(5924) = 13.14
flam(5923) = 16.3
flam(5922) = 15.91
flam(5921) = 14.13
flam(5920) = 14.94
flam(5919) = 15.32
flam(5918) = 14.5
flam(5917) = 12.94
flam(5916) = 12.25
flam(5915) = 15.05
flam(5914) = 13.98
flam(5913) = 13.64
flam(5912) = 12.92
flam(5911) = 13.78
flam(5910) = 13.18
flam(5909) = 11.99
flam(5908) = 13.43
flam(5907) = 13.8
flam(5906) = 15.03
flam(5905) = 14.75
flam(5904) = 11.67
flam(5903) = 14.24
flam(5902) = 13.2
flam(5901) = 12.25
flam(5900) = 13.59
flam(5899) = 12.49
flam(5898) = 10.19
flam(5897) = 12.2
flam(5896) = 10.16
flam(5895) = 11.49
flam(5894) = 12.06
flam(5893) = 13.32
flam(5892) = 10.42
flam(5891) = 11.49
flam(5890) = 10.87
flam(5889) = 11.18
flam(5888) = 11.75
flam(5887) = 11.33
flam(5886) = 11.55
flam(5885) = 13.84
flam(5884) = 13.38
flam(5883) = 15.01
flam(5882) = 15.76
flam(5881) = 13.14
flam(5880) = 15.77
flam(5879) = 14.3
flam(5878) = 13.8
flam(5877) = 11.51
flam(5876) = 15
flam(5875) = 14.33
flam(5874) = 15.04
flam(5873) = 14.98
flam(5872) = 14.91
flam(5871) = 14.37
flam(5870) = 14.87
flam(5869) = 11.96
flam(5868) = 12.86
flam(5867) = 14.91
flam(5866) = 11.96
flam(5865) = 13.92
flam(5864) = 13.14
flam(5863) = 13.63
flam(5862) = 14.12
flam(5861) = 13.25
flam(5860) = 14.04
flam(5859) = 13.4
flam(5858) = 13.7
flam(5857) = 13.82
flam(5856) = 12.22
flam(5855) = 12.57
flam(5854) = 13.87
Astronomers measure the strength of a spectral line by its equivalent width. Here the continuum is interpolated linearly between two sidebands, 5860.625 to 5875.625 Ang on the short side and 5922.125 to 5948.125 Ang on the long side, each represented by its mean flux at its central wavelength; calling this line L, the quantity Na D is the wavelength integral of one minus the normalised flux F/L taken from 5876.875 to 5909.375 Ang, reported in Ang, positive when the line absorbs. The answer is 2.8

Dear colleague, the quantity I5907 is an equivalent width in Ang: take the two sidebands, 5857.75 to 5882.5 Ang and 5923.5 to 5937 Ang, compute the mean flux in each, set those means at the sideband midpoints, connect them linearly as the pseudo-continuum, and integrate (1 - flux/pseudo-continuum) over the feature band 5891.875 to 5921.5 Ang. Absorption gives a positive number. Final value 2.1 Ang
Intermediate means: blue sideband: 13.9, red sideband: 14.2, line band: 13.1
